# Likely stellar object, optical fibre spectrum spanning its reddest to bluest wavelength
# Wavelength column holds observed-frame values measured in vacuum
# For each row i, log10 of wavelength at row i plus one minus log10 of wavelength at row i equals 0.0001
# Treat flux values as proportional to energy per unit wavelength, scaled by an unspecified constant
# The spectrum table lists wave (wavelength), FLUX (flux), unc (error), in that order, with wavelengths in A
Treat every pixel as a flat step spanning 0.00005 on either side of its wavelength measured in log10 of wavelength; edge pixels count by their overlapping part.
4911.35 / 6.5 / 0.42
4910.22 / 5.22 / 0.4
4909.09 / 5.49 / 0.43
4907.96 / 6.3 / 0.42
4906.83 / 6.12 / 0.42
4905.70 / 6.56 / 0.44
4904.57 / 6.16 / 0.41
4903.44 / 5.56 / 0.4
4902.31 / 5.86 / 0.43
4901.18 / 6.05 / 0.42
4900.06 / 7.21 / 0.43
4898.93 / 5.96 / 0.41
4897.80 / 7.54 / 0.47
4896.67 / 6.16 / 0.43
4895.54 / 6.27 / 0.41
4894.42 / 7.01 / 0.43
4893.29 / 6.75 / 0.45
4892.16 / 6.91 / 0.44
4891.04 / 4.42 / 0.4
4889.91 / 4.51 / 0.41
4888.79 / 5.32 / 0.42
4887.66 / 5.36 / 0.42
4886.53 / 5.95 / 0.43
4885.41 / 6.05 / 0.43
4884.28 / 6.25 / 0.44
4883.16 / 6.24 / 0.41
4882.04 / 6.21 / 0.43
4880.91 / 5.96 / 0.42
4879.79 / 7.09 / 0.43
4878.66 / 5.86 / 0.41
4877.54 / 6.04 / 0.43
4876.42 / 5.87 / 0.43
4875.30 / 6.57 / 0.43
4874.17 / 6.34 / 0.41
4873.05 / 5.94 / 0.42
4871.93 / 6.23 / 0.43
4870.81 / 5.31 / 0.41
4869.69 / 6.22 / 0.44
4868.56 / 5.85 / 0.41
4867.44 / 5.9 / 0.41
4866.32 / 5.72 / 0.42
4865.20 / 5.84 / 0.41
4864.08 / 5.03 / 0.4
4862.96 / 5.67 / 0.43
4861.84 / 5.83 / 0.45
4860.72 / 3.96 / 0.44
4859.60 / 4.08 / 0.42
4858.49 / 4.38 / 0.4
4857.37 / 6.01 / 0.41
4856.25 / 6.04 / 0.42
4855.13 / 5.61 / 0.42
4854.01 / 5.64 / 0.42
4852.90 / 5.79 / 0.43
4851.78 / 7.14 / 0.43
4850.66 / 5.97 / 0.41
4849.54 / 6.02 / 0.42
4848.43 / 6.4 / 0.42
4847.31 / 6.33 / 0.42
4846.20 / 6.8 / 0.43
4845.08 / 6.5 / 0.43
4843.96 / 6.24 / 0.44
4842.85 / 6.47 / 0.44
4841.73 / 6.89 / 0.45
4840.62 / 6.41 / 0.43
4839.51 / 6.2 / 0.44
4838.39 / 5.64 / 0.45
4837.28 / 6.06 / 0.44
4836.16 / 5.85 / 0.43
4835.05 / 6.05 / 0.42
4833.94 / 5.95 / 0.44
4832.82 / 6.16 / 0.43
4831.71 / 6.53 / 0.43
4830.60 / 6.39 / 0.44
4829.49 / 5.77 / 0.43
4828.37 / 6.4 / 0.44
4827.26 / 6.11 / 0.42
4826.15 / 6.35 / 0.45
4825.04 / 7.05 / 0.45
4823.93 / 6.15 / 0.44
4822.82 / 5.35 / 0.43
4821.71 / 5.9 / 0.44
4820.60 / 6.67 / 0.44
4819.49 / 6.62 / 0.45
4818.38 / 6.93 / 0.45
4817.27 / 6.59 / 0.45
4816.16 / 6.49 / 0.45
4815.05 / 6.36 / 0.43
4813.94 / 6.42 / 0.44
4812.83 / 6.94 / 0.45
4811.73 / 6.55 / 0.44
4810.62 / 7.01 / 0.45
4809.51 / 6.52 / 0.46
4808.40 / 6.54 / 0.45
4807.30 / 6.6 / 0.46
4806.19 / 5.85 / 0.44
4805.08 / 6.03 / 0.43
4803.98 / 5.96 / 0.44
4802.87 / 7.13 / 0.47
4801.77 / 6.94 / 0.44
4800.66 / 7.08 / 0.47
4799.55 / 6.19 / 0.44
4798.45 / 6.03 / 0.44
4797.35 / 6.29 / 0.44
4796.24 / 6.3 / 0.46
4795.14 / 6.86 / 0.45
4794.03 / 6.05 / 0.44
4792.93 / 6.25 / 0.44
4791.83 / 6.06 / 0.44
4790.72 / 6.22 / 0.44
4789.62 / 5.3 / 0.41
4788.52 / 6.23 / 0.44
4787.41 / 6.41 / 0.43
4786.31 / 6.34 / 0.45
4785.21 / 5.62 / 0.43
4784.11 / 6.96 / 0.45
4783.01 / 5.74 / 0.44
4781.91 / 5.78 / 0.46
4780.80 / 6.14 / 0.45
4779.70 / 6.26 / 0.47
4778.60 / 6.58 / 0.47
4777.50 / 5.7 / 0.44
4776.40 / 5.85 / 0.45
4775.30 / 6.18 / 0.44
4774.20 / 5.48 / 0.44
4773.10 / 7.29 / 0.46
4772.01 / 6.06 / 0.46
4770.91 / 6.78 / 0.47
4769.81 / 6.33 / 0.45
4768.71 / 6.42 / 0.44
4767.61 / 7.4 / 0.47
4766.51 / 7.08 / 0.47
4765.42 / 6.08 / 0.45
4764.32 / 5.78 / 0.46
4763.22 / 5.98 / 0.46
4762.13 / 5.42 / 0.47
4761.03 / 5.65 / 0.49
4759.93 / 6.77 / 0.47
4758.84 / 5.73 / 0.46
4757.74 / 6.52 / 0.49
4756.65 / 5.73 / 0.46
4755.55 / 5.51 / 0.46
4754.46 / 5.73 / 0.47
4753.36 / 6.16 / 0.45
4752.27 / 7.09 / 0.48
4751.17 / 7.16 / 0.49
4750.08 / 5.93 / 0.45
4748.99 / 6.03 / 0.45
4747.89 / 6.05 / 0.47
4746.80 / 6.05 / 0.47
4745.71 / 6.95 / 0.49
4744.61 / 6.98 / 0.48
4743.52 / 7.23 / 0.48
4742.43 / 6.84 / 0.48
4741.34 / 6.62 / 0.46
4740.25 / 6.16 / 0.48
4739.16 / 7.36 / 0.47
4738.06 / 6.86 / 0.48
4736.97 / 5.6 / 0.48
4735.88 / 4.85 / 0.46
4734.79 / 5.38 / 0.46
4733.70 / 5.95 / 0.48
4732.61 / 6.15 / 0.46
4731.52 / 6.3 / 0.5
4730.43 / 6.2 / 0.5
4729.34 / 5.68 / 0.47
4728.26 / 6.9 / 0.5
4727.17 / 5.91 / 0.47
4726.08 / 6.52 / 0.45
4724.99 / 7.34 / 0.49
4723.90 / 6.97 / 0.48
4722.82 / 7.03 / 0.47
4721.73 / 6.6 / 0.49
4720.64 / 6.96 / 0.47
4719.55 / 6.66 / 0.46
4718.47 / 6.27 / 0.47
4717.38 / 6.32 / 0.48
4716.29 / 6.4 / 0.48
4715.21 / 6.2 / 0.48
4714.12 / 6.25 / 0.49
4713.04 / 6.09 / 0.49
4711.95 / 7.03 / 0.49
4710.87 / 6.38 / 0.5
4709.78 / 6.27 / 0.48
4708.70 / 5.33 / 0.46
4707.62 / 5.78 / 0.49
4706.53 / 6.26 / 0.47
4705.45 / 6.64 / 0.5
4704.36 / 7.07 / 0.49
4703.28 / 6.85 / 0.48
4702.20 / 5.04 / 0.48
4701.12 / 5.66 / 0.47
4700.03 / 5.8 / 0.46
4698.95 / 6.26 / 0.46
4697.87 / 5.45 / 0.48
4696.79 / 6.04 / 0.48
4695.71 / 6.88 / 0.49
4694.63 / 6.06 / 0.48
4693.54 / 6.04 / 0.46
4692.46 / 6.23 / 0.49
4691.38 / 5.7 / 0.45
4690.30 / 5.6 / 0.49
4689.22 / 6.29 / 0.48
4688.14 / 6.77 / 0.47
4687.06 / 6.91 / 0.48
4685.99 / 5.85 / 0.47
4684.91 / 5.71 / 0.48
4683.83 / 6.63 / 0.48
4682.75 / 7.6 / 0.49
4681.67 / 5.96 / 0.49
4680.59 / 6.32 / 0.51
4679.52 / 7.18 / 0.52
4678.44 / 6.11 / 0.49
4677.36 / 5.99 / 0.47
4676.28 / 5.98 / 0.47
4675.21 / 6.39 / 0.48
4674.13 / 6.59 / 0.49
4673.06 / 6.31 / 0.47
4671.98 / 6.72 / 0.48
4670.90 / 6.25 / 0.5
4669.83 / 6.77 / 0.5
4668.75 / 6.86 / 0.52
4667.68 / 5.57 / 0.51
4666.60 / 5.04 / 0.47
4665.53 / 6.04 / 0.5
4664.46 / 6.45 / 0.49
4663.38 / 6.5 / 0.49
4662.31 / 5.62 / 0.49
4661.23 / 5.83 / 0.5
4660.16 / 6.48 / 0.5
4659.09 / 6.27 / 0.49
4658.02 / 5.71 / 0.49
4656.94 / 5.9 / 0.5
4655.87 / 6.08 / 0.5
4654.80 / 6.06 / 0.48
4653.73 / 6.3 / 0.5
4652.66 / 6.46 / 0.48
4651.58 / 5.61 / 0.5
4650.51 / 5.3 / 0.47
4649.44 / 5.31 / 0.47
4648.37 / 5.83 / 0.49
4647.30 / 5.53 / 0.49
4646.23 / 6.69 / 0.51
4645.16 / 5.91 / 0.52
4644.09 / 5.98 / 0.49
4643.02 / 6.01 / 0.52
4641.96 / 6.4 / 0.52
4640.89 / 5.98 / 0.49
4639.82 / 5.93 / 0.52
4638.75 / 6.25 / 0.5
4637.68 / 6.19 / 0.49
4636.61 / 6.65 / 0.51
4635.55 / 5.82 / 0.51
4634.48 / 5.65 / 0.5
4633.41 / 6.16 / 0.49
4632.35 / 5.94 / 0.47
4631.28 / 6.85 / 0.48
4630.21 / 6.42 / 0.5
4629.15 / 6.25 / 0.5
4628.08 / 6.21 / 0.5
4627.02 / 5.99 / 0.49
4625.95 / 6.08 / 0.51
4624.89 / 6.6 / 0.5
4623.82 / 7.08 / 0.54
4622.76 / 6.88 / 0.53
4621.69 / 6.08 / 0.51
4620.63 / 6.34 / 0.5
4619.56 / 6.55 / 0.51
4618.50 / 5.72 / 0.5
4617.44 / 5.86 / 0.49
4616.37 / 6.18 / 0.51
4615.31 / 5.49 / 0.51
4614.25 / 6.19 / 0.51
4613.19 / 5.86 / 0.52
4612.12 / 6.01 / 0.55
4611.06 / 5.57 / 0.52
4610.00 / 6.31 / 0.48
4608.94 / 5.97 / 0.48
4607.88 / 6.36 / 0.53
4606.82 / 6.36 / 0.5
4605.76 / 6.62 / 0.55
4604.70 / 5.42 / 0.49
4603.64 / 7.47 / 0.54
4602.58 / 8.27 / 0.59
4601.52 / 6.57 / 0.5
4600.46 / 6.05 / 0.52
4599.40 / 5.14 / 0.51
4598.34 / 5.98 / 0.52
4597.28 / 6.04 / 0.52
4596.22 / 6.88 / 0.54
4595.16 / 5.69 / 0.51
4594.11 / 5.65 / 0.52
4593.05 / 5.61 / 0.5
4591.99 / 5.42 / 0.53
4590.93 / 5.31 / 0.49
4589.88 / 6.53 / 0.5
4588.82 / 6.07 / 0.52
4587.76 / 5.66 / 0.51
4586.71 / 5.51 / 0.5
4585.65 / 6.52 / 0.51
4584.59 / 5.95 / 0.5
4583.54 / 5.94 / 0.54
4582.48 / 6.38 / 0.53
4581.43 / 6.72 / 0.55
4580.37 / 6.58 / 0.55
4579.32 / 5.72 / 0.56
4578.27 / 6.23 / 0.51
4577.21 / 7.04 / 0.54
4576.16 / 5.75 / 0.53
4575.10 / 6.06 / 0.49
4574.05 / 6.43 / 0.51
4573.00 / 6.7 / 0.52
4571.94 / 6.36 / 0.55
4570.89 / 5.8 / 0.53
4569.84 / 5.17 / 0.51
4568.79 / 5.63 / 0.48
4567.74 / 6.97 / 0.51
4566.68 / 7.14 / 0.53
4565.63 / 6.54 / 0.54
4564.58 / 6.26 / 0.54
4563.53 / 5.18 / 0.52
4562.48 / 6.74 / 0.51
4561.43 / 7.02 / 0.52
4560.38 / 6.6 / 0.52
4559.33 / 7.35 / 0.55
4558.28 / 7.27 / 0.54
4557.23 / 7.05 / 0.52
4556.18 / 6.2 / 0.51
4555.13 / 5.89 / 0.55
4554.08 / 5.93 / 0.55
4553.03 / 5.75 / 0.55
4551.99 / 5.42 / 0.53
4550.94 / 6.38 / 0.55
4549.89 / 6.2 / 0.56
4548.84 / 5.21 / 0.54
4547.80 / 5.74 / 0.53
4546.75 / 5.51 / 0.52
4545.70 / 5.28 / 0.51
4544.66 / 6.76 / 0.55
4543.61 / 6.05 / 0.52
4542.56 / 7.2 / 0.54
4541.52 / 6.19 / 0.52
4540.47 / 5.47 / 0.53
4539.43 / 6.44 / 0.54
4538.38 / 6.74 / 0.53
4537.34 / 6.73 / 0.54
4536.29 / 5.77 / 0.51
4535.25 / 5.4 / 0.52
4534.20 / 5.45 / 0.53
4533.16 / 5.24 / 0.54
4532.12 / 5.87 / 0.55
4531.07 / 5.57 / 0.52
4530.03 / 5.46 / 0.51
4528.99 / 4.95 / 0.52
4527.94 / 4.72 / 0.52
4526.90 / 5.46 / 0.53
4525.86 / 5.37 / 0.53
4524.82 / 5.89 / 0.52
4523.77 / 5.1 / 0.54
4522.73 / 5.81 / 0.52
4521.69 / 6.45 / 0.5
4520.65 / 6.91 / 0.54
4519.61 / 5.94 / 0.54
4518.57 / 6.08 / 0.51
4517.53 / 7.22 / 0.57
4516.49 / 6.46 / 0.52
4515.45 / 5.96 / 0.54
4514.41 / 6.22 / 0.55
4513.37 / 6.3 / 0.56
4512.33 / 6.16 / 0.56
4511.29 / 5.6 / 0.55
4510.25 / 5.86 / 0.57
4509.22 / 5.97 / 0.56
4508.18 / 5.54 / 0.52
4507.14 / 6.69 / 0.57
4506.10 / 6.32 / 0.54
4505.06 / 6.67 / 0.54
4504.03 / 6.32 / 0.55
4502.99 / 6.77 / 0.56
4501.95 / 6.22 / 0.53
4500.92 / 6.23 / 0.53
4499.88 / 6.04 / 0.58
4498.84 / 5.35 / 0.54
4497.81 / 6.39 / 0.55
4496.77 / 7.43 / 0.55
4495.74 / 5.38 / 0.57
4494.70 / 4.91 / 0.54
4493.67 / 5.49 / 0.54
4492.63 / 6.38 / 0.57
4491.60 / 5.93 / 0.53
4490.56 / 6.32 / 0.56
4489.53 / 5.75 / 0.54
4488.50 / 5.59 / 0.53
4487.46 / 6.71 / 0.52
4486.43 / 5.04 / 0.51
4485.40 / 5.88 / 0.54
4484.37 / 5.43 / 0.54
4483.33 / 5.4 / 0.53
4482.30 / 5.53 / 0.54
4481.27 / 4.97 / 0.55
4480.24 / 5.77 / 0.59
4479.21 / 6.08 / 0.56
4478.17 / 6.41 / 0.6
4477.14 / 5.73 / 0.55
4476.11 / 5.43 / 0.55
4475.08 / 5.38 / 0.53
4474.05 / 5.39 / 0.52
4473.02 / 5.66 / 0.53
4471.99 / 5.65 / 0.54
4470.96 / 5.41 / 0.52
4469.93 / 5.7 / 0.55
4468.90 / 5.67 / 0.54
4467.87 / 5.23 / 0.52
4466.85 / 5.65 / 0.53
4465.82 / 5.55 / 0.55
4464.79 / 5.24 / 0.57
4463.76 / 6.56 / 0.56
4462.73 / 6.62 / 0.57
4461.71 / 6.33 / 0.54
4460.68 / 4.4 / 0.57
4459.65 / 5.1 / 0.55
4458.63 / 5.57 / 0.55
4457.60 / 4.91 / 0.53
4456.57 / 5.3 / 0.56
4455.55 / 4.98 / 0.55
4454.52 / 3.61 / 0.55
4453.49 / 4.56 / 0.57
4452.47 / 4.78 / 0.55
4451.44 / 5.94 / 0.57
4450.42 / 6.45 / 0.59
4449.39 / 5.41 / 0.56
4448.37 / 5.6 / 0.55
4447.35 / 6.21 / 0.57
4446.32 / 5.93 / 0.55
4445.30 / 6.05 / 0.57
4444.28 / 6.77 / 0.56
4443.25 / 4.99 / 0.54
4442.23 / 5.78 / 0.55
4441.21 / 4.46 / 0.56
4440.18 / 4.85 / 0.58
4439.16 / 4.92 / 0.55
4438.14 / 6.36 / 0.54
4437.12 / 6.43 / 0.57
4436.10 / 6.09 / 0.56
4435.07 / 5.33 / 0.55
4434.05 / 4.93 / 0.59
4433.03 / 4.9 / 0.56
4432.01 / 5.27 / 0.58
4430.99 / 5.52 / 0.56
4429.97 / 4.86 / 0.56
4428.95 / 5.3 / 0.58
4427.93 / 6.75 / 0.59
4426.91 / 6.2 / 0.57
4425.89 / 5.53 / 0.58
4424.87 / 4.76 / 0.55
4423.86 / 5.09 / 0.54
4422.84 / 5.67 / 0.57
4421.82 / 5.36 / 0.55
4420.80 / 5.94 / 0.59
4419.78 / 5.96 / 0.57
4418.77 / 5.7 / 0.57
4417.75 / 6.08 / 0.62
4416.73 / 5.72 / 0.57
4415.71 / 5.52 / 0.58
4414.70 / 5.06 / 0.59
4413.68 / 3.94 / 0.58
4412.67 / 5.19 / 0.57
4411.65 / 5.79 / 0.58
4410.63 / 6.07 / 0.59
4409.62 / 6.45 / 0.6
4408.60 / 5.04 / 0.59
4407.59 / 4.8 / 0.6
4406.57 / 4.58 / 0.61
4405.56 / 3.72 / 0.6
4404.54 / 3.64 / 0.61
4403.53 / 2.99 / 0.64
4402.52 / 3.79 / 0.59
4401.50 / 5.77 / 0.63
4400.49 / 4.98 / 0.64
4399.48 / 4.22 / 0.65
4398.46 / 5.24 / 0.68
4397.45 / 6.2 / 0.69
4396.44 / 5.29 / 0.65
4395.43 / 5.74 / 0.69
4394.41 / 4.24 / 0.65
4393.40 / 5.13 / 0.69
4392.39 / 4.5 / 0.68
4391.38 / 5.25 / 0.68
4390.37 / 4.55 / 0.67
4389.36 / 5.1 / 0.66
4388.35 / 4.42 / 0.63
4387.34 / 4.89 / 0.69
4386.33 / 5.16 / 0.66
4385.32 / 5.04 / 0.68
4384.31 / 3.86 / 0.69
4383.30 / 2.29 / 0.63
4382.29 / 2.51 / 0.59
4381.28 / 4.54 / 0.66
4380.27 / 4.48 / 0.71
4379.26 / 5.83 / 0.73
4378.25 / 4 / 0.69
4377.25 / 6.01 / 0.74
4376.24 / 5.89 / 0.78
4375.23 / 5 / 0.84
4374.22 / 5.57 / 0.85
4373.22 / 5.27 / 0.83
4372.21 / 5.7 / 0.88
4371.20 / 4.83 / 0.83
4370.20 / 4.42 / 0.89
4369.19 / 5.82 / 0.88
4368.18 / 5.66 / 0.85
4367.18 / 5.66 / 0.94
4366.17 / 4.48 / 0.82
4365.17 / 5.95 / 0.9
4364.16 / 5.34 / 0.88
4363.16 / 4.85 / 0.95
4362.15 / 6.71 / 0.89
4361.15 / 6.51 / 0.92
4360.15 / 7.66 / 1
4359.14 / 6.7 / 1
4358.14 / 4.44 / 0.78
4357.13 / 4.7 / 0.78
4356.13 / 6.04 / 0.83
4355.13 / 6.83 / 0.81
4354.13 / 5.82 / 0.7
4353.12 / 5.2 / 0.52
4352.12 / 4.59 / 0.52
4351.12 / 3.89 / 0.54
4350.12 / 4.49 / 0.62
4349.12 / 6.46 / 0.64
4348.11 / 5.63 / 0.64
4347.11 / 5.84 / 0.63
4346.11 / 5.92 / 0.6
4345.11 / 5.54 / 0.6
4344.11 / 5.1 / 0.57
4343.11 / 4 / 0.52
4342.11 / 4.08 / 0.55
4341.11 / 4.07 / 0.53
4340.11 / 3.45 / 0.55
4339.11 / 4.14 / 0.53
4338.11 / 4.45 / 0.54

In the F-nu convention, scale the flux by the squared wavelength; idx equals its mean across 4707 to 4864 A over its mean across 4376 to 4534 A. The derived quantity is 1.31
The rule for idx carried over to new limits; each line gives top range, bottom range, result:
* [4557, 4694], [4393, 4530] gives 1.19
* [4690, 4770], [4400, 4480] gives 1.32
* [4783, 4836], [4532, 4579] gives 1.14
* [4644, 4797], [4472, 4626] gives 1.11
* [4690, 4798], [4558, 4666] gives 1.07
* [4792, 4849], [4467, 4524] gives 1.23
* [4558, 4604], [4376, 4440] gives 1.33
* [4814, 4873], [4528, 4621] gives 1.11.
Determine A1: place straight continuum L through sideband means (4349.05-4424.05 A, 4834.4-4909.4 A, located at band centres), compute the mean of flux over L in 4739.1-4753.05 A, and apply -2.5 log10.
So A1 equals -0.15 mag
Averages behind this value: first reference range 5.14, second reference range 6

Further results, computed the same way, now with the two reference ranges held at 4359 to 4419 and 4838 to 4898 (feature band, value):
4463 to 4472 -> -0.09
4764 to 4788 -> -0.09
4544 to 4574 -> -0.15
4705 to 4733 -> -0.13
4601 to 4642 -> -0.14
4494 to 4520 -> -0.16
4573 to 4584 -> -0.16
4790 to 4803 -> -0.10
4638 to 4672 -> -0.09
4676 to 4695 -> -0.12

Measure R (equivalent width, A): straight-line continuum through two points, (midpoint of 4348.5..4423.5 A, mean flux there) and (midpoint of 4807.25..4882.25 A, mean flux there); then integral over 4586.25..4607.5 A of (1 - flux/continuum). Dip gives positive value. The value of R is -1.99 A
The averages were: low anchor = 5.14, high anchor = 6.12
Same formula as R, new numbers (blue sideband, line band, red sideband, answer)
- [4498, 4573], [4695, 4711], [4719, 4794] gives 0.34 A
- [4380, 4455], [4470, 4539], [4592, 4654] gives -3.97 A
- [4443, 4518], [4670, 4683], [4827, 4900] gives -1.17 A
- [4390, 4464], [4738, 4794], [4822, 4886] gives -3.98 A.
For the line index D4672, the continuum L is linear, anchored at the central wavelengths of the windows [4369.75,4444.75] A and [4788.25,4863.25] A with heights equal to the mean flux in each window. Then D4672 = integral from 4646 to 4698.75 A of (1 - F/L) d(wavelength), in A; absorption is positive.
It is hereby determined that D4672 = -3.3 A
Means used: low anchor 5.11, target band 6.16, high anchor 6.19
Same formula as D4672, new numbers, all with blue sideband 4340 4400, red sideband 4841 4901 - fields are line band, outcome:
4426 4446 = -1.3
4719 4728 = -1.6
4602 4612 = -1.7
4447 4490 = -2.0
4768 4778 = -0.7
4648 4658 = -0.4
